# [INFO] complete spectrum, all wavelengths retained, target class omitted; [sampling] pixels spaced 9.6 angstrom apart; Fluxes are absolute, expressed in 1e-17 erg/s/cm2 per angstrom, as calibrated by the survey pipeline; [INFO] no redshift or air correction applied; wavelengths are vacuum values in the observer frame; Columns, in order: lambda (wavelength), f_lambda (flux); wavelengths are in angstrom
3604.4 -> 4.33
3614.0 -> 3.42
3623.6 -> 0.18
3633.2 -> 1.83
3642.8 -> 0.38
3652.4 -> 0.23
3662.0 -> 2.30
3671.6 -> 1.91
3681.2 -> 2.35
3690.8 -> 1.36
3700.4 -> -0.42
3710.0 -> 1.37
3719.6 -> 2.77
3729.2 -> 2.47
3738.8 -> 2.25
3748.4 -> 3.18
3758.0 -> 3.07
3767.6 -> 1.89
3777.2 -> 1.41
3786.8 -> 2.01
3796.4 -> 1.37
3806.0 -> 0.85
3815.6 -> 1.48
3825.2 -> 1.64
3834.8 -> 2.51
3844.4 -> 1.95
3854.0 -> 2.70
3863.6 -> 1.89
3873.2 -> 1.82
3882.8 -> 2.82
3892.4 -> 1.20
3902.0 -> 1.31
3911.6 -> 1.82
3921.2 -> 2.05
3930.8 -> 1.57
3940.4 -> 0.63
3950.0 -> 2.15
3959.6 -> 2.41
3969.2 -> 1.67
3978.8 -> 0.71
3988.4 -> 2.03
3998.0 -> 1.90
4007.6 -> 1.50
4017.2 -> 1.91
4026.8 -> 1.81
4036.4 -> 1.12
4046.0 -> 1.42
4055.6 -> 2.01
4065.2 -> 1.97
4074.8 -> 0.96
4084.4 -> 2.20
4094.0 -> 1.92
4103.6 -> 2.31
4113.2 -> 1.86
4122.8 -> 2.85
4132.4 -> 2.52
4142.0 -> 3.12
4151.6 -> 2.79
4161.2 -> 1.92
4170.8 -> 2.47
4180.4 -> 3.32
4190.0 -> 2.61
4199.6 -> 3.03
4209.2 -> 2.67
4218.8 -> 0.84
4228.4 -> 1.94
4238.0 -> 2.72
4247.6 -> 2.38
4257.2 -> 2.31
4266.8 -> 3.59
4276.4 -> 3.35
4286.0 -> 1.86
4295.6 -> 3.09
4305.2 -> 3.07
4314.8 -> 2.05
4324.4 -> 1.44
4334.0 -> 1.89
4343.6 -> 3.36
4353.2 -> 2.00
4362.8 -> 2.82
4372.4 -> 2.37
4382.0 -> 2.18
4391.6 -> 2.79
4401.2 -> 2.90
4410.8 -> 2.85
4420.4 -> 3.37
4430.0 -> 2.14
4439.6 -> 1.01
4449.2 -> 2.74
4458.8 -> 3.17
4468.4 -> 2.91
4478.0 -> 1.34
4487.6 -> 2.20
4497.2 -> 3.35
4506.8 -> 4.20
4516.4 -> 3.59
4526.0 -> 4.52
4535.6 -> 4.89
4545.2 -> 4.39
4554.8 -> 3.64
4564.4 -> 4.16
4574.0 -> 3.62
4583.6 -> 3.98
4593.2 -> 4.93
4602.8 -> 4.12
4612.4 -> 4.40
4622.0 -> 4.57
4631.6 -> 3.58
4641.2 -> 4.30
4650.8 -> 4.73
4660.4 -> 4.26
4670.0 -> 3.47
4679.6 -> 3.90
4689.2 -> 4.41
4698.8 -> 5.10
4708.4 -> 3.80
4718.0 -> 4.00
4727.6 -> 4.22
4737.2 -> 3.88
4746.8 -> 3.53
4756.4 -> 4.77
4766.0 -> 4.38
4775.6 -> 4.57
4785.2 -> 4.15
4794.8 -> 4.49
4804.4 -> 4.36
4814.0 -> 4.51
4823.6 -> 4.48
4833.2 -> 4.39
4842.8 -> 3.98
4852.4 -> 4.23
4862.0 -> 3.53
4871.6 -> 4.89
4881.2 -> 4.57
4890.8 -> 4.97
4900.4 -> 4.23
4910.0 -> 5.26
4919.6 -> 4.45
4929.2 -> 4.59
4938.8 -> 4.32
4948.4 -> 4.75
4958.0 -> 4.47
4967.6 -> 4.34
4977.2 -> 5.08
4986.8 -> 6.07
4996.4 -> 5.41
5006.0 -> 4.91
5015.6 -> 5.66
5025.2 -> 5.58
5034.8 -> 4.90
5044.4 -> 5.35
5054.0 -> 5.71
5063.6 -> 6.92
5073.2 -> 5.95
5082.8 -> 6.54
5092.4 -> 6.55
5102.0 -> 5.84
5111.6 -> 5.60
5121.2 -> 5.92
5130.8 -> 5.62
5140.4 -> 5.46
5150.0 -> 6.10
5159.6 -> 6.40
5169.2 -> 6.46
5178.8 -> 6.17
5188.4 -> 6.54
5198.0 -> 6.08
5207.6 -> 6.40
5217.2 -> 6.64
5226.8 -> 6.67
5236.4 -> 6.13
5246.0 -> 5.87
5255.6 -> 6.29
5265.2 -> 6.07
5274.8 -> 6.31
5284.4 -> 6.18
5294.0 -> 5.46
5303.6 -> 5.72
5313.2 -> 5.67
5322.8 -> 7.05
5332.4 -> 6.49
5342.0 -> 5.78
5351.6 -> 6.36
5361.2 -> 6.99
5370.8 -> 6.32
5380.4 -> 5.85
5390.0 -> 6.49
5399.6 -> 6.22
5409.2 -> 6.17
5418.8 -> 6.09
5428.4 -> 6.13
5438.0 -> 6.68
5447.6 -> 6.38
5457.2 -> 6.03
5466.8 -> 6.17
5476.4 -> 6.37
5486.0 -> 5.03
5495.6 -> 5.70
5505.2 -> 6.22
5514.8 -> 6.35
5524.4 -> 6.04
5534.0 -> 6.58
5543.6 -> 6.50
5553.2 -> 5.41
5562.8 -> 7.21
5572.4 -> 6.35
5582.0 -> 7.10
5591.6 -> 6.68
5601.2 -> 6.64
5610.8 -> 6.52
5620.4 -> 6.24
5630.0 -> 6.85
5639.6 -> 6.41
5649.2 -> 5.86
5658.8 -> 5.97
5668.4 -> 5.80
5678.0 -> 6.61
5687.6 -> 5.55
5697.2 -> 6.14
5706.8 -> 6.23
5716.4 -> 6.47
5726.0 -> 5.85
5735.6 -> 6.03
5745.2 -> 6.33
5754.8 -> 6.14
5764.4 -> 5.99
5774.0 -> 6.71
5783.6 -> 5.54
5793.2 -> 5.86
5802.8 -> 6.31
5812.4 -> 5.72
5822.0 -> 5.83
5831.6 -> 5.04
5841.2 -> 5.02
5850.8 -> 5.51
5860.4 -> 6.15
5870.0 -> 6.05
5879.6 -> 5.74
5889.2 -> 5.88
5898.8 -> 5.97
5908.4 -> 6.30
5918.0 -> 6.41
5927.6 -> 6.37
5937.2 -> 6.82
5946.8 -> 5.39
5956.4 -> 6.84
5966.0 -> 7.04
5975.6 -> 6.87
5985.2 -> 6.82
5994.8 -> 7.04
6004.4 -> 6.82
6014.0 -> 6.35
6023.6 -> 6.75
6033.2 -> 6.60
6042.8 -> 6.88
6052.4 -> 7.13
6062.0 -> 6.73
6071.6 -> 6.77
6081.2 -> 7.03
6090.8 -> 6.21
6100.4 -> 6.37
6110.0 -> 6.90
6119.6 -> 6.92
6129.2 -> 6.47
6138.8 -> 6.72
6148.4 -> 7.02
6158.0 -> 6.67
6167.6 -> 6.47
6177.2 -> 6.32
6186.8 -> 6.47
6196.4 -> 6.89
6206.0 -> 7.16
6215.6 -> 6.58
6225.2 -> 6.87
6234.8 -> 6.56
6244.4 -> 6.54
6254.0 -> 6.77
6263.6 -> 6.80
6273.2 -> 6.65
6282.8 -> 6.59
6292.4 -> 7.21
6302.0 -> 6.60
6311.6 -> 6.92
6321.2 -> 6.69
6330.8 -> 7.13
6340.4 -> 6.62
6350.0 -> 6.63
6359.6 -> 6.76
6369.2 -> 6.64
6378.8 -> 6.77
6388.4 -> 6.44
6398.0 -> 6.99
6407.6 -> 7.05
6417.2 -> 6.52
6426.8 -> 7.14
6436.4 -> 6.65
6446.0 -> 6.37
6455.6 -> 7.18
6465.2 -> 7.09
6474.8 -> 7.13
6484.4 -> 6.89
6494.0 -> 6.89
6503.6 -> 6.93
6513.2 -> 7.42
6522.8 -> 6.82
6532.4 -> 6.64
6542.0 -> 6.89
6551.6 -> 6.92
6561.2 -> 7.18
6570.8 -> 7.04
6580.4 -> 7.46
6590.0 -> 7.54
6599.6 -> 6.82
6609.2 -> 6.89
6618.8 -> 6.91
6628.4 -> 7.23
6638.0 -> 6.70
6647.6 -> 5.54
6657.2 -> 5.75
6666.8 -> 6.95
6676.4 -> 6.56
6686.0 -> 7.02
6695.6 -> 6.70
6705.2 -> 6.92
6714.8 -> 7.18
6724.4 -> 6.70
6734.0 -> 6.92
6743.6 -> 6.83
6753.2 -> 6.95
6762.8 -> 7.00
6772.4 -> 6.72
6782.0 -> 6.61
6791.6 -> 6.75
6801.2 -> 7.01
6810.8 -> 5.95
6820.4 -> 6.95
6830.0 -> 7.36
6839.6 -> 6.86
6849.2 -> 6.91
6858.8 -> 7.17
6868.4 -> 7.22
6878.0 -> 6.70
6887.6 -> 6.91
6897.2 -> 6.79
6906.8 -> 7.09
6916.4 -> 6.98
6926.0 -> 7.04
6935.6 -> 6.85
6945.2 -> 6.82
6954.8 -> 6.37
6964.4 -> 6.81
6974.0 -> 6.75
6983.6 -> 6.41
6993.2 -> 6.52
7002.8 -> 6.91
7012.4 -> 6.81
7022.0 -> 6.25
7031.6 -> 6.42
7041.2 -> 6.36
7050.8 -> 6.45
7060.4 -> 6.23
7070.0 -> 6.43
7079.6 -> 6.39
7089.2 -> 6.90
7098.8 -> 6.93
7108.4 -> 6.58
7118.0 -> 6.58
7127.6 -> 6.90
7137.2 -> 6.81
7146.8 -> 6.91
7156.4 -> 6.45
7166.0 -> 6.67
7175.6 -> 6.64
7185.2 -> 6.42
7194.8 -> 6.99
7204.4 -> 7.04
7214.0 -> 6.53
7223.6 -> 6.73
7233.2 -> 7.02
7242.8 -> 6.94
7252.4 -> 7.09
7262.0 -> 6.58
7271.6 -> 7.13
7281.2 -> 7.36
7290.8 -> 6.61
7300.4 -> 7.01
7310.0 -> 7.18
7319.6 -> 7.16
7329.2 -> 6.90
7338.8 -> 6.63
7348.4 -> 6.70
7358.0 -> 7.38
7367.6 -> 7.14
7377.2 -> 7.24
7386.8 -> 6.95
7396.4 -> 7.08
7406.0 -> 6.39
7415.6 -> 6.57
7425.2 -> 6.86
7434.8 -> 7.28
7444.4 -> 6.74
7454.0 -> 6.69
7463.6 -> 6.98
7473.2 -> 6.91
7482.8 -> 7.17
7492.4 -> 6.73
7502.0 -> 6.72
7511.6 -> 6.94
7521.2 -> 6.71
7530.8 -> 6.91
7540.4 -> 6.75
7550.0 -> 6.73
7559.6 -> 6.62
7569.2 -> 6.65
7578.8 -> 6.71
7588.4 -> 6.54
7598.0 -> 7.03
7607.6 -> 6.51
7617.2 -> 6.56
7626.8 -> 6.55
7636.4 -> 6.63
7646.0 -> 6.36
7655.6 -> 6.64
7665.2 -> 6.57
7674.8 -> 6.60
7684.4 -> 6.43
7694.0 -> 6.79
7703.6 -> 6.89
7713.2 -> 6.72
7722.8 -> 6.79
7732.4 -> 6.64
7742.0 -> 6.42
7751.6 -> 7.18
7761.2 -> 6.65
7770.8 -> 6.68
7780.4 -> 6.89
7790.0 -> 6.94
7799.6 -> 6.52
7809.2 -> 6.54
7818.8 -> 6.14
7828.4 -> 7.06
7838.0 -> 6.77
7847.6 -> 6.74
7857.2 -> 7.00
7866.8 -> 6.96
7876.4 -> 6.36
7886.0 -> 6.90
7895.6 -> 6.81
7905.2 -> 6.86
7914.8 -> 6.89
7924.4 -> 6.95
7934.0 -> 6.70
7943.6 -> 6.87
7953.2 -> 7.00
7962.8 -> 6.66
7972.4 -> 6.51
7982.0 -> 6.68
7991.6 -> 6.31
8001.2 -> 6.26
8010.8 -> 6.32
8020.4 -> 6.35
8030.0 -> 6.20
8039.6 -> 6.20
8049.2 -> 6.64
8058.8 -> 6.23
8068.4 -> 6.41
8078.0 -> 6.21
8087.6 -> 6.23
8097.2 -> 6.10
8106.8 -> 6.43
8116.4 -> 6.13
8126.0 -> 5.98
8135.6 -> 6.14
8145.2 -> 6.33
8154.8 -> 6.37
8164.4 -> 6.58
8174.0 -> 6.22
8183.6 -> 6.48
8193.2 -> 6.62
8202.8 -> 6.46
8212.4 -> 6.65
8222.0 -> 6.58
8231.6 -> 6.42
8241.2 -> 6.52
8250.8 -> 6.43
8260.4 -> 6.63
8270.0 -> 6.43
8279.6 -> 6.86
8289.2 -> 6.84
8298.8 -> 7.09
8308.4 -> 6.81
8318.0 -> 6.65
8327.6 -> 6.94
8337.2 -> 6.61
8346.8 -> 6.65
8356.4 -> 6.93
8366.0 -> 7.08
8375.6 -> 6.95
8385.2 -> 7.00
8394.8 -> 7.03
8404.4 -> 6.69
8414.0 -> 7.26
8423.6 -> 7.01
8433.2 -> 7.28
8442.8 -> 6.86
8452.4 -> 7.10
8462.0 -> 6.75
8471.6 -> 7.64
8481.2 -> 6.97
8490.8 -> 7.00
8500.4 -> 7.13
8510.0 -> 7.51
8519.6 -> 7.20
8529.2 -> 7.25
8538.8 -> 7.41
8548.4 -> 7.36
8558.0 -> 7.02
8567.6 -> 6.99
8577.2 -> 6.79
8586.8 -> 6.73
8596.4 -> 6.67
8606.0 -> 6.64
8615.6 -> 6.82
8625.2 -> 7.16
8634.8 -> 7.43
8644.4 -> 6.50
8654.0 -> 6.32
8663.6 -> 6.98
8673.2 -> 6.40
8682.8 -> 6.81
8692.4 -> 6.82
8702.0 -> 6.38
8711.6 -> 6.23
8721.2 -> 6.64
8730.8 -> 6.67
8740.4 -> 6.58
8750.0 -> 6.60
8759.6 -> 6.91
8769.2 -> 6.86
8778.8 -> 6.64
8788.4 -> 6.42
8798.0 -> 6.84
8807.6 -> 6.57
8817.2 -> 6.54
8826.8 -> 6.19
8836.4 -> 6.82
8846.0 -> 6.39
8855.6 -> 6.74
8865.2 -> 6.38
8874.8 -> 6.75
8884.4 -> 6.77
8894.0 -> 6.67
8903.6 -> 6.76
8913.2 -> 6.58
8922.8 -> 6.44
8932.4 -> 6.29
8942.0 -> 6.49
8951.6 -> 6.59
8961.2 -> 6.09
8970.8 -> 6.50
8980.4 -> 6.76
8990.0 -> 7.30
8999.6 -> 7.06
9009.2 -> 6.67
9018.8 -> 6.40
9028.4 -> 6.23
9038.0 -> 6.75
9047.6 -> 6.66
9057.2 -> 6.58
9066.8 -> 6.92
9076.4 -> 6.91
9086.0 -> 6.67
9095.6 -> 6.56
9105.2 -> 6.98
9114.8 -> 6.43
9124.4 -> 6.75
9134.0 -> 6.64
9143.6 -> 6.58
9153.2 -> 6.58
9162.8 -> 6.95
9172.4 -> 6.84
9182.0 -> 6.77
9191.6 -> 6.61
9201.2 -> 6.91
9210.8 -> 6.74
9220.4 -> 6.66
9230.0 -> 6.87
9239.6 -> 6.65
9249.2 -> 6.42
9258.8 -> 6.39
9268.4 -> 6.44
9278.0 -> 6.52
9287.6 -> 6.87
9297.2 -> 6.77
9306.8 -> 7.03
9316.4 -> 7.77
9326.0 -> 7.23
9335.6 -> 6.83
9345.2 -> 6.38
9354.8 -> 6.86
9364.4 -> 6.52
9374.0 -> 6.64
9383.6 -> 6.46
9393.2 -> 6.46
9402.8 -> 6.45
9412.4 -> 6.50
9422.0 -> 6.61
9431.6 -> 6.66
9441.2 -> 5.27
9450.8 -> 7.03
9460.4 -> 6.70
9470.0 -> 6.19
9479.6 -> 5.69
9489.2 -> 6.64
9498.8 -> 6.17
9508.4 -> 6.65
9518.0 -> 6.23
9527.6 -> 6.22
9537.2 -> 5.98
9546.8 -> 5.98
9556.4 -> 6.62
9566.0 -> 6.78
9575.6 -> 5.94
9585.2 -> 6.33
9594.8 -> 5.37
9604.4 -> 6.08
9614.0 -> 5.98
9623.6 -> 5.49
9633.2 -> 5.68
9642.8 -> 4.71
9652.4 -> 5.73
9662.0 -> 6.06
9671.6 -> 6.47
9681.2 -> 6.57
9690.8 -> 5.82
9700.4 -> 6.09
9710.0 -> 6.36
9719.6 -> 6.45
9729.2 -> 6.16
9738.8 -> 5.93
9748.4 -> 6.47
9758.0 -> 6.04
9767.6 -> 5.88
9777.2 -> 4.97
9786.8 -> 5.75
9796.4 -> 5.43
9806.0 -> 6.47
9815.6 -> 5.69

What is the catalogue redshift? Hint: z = 0.13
